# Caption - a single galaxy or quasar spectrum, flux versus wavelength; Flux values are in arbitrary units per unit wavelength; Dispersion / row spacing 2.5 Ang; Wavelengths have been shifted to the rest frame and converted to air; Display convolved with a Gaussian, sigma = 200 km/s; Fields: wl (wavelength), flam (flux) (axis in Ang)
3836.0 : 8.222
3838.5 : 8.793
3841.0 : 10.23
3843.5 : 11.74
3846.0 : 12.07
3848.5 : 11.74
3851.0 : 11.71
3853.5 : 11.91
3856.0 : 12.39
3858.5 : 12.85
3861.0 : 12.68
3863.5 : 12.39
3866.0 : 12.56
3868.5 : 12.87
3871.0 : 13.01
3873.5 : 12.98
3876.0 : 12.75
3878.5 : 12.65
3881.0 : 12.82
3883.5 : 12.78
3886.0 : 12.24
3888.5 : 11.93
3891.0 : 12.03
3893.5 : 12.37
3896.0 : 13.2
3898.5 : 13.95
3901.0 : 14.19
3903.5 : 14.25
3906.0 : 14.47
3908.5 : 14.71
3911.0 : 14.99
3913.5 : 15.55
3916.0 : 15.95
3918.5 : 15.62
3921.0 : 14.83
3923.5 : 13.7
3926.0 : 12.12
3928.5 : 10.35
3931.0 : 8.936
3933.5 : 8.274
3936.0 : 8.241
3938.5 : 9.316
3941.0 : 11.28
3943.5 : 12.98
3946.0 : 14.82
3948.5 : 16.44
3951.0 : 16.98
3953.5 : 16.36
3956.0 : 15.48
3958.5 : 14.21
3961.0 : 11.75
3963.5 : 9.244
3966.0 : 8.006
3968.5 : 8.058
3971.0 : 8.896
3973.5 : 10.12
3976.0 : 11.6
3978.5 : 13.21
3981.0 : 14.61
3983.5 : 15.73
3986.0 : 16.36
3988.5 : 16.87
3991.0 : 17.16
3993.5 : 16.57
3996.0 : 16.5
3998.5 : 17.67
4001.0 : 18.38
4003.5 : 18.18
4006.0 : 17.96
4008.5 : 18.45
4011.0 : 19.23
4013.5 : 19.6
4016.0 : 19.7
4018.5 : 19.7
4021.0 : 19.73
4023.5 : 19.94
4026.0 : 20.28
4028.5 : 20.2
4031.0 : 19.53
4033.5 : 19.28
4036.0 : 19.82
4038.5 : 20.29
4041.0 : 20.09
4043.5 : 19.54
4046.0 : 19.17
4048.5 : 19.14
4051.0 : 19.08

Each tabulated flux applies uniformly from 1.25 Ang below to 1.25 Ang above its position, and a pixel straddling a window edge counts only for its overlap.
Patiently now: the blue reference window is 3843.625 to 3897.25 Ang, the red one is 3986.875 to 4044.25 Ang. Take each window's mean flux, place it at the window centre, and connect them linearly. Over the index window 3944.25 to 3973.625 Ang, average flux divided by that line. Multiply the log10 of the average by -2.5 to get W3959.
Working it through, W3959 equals 0.28 mag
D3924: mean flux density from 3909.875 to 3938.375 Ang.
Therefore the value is 12.5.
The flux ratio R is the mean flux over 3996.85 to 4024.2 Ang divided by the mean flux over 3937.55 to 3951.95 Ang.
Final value 1.4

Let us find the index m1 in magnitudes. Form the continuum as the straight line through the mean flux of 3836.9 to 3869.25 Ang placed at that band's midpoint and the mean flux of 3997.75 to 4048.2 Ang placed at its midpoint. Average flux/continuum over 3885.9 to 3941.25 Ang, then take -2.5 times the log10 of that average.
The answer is 0.13 mag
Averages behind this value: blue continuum 11.8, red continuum 19.3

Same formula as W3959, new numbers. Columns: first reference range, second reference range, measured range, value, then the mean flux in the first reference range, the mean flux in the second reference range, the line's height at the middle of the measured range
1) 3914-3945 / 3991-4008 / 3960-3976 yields 0.498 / 11.9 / 17.6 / 15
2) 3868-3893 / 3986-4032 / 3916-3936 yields 0.217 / 12.6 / 18.6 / 14.7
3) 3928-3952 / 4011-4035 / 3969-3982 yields 0.312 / 11.8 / 19.7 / 15.2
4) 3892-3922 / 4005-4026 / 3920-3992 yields 0.306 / 14.5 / 19.4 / 16.7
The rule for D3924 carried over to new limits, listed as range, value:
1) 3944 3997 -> 13.7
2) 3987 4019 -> 18.1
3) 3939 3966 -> 13.6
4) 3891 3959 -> 13.4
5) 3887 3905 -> 13.1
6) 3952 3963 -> 14.2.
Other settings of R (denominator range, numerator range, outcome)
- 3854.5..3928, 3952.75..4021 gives 1.14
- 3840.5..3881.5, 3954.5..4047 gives 1.34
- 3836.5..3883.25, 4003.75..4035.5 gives 1.61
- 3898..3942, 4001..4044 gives 1.52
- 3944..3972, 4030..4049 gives 1.53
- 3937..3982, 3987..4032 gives 1.51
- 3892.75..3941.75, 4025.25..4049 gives 1.54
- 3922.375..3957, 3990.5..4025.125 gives 1.48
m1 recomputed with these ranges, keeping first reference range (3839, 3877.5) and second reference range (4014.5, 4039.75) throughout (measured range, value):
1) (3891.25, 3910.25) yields 0.02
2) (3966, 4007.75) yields 0.23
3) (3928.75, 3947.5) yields 0.44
